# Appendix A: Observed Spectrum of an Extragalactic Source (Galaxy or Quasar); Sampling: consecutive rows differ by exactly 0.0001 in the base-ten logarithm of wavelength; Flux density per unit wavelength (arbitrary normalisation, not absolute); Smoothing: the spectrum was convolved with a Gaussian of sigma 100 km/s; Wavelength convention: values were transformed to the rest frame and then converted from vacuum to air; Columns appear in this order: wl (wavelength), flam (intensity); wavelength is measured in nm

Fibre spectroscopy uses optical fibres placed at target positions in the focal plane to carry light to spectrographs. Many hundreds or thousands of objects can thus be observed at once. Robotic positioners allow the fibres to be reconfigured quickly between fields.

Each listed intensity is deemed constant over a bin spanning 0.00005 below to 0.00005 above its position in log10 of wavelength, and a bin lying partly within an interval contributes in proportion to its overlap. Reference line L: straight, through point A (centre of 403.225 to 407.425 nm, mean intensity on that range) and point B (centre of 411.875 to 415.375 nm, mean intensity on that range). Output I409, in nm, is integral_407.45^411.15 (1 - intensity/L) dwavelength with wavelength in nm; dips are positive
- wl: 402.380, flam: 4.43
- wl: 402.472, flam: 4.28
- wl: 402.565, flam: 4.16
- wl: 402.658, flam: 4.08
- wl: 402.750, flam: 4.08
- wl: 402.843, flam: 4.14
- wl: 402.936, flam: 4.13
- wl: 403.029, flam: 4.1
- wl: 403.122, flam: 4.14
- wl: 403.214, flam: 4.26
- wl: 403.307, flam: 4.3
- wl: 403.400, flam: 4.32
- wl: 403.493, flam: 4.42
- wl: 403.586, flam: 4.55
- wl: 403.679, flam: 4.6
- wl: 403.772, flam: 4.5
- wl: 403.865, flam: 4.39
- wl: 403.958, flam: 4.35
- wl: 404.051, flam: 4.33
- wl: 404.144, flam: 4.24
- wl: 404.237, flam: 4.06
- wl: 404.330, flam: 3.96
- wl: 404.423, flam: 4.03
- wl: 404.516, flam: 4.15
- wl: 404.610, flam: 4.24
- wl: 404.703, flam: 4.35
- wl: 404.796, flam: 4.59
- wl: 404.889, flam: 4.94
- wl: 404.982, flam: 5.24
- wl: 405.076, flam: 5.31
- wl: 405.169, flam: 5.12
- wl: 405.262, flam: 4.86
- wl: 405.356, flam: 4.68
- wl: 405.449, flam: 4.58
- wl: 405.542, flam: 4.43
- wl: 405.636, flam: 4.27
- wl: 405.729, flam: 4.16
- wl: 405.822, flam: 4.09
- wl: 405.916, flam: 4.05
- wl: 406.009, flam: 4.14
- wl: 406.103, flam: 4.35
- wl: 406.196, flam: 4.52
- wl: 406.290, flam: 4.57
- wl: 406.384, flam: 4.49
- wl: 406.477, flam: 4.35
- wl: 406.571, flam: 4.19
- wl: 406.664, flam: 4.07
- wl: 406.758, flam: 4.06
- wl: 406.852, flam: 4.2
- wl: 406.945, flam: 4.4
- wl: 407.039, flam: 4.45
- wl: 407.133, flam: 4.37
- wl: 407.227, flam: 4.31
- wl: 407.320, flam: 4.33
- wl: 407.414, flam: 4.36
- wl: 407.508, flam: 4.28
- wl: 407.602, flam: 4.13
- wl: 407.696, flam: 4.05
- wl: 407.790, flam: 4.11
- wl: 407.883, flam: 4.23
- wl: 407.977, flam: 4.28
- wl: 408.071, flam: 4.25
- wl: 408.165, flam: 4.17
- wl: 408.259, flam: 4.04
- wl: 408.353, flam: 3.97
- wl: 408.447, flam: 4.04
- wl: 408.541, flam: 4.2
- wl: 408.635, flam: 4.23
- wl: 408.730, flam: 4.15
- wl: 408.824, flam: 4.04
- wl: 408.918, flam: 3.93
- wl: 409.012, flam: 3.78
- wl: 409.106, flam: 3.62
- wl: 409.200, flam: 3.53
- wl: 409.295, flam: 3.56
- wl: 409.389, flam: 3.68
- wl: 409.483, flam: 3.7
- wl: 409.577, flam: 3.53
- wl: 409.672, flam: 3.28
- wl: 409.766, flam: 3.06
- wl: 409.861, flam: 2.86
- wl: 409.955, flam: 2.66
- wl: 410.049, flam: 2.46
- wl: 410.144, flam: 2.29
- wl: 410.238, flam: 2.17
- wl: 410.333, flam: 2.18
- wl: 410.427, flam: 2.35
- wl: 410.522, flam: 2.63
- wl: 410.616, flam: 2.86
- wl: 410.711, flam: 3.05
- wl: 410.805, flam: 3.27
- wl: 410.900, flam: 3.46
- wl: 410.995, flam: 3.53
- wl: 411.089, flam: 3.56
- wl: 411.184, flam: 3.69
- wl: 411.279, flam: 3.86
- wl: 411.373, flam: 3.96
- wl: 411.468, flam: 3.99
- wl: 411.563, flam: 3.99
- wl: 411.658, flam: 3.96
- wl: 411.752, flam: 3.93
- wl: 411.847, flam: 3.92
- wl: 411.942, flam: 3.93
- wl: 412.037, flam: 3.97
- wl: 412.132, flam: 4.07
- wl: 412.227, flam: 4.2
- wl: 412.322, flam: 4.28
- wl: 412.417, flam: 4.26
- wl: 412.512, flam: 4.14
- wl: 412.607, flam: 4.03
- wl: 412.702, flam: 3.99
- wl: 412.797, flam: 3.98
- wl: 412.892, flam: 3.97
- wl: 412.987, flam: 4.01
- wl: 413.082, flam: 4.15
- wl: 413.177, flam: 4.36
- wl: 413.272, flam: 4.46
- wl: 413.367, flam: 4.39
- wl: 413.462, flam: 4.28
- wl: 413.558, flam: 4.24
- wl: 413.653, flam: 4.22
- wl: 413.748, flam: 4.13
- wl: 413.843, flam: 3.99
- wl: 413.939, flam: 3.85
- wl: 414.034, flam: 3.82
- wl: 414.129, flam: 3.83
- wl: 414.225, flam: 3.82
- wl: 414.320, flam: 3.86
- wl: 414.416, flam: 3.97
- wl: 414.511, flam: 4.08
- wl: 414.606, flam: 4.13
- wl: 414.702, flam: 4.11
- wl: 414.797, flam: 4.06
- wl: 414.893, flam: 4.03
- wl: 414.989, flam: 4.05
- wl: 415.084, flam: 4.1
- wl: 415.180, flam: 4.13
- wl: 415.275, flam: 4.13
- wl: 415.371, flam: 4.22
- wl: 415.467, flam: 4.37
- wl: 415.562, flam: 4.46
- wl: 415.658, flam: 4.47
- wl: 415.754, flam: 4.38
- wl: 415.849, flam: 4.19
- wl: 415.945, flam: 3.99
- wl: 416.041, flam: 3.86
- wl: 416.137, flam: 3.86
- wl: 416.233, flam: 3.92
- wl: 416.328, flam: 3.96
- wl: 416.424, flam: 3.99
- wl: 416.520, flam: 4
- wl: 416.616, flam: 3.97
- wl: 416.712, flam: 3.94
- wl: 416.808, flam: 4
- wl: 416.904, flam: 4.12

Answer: 0.64 nm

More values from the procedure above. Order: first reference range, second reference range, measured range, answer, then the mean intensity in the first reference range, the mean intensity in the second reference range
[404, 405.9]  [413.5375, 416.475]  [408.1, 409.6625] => 0.16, 4.47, 4.07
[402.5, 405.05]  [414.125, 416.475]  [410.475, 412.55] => 0.21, 4.33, 4.08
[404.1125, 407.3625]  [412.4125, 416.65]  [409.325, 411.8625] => 0.59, 4.41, 4.09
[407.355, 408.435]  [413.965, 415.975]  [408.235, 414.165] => 0.62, 4.17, 4.1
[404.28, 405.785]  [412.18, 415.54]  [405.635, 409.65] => 0.28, 4.55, 4.11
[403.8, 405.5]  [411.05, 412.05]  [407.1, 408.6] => 0.01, 4.52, 3.89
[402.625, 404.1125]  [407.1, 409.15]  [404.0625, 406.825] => -0.12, 4.3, 4.13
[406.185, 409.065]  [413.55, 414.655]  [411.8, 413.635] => -0.05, 4.21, 3.99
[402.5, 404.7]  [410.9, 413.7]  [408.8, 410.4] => 0.36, 4.24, 4.04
